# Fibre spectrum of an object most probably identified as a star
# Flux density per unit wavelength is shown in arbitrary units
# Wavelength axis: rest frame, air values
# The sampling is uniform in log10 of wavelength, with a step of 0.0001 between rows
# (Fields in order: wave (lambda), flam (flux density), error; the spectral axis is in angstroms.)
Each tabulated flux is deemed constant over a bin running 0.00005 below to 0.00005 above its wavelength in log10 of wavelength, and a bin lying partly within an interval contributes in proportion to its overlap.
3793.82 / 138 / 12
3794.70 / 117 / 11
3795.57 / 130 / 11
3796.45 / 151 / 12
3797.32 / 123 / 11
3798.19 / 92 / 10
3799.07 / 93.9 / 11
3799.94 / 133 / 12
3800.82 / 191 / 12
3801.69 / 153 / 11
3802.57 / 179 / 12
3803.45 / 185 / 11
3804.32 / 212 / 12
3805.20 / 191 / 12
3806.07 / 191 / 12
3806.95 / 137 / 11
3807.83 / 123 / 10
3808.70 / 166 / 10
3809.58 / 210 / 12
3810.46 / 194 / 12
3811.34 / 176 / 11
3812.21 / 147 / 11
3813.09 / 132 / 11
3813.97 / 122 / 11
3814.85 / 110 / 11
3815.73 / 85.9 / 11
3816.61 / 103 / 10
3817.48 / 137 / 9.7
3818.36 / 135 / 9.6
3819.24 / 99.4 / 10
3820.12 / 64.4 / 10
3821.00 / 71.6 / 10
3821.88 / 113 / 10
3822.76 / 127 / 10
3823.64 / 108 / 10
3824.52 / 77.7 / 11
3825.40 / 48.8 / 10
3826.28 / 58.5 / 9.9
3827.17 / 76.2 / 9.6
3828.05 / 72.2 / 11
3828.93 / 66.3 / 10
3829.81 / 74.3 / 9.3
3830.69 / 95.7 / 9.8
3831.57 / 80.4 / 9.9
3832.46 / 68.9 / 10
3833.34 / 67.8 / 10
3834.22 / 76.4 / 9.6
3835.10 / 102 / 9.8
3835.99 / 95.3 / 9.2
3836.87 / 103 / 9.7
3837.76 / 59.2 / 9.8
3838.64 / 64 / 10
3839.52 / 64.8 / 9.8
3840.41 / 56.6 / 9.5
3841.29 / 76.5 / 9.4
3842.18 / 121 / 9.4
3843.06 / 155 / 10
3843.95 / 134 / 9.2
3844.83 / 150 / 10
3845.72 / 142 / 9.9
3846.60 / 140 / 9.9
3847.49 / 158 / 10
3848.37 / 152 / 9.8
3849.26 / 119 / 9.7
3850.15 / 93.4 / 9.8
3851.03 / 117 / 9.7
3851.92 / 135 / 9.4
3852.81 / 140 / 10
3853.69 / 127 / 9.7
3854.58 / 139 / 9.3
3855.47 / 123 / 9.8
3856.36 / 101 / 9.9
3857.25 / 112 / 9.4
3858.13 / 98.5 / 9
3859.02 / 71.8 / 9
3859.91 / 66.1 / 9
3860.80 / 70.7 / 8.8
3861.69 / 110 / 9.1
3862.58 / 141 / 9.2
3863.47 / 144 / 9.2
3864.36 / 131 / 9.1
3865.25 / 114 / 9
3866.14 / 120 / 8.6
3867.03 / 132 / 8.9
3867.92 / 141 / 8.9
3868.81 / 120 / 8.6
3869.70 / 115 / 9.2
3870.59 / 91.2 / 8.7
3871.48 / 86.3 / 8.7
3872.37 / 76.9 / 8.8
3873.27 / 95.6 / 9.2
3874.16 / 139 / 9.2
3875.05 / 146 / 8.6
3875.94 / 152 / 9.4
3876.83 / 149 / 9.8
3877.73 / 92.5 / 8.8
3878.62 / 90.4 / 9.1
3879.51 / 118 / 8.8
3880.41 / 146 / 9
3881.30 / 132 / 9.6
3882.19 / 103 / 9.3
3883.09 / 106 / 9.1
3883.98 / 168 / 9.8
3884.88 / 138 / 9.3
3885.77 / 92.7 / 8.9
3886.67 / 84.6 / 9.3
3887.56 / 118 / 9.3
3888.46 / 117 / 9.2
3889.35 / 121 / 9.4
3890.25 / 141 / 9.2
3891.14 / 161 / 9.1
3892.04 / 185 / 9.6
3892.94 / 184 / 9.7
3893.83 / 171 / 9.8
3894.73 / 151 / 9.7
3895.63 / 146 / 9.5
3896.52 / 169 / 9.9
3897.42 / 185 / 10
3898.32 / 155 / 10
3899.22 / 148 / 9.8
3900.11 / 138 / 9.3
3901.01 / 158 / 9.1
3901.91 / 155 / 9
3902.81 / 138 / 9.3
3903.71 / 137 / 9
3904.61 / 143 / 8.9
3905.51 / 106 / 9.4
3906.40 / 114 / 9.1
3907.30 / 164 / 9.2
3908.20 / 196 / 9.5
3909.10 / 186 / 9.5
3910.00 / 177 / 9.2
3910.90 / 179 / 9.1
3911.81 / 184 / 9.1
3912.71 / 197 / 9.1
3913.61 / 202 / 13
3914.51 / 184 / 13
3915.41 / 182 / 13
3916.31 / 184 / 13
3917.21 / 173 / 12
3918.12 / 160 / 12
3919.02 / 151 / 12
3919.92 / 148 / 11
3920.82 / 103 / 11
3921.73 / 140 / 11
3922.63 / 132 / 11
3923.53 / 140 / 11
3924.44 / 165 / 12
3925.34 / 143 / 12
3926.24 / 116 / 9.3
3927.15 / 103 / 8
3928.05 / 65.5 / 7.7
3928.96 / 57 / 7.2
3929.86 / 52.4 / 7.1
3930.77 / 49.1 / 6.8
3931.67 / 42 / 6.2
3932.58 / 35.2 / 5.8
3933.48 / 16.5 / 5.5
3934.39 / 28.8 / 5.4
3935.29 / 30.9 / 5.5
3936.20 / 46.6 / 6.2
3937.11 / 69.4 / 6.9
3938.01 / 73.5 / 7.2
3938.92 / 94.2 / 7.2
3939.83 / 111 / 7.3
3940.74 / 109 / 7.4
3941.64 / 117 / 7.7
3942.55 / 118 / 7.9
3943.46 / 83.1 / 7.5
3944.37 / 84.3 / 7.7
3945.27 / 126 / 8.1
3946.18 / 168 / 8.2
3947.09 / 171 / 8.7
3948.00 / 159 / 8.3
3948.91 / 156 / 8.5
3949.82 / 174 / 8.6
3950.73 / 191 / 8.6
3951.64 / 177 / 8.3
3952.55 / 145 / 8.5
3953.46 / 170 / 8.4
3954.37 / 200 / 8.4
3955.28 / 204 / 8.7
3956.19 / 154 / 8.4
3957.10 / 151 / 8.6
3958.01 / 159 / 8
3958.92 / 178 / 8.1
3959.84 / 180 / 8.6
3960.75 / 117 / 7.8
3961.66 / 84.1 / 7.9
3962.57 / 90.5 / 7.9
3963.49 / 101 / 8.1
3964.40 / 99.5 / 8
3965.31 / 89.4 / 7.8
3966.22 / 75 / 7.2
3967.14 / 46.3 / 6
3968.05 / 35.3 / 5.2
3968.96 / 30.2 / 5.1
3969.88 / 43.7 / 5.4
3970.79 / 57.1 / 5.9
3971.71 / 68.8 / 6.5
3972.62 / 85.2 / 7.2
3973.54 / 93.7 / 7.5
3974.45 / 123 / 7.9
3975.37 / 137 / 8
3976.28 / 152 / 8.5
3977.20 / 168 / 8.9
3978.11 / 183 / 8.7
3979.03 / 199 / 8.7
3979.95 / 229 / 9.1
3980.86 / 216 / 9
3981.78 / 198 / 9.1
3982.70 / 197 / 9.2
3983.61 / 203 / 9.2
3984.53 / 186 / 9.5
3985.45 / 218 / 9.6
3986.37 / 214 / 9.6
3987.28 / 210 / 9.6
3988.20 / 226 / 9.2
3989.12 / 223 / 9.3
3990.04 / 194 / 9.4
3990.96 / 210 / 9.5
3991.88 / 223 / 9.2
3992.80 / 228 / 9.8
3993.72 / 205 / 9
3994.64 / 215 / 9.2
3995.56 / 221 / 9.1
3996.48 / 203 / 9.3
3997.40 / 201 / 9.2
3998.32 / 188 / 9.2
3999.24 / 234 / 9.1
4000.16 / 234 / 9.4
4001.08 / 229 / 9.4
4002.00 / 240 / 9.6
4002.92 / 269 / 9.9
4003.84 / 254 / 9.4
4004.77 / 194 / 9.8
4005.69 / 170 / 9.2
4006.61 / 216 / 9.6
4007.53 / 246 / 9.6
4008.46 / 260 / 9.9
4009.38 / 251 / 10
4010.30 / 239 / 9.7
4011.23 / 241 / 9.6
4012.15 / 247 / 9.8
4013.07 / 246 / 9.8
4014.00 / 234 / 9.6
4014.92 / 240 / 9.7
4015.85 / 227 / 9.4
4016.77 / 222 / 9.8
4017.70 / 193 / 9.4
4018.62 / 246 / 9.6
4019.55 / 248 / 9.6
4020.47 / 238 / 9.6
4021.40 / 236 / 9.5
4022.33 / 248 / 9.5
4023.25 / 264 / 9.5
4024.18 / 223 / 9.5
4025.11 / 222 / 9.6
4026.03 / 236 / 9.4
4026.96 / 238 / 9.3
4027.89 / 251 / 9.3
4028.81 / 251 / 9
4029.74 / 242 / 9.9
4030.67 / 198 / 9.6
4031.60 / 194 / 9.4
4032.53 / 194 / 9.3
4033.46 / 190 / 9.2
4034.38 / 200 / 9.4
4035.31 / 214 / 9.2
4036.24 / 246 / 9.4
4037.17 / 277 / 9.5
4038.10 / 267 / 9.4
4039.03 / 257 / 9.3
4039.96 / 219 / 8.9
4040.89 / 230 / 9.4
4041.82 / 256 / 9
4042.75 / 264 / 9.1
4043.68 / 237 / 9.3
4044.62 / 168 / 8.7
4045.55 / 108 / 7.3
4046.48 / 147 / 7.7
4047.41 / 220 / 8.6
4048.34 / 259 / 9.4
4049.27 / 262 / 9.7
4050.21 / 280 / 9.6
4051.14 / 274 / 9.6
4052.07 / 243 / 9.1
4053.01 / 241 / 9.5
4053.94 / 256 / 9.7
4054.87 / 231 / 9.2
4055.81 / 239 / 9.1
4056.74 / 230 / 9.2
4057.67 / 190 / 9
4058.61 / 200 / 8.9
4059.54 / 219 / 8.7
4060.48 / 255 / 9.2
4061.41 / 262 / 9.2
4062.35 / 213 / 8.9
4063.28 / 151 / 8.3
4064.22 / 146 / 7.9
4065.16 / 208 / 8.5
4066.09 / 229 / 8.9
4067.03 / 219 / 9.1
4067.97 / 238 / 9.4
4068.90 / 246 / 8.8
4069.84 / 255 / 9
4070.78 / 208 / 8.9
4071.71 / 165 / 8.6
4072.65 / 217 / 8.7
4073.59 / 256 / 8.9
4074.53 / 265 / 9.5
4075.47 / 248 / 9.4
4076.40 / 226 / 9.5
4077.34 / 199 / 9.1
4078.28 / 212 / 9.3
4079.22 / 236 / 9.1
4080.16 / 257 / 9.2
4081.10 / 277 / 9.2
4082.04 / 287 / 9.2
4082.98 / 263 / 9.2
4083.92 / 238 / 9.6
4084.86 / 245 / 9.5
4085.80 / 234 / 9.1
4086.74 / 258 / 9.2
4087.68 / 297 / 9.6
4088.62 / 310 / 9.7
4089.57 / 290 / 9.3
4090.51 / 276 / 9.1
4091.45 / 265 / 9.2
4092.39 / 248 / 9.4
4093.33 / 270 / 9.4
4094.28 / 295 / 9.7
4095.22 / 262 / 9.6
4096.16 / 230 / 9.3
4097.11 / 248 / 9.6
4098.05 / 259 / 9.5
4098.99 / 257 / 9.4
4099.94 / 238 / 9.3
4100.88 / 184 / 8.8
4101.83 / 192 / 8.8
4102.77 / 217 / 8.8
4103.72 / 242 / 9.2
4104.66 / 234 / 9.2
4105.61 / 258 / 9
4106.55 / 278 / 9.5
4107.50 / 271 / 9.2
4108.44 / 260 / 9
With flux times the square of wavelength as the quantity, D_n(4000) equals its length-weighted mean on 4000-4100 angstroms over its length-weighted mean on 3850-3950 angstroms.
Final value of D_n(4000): 2.0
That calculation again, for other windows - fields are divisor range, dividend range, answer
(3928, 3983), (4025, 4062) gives 2.06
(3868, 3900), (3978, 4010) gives 1.75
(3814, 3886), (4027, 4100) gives 2.44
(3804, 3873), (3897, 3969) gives 1.19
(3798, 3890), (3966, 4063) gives 1.95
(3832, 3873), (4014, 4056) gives 2.32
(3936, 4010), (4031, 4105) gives 1.52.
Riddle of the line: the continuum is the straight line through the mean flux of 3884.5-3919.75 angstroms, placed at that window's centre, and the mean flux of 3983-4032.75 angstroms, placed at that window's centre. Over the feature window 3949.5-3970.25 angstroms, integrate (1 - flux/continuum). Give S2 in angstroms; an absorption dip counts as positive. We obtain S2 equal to 7.2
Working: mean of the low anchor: 156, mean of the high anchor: 226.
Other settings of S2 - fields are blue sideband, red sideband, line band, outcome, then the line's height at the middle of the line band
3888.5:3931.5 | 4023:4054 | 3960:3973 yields 7.6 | 183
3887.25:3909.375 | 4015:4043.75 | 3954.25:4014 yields 8.7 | 205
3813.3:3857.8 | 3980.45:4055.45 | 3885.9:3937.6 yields 6.8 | 154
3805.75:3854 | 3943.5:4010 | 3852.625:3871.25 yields 1.5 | 124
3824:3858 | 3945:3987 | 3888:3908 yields -4.9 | 121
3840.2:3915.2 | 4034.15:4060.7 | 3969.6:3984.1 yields 3.2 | 190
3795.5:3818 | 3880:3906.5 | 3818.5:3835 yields 7.3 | 147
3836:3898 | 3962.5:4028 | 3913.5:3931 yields 2.2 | 152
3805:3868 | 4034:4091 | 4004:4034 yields -2.6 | 211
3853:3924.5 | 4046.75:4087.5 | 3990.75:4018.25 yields -3.6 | 200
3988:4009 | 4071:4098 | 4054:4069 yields 1.6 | 244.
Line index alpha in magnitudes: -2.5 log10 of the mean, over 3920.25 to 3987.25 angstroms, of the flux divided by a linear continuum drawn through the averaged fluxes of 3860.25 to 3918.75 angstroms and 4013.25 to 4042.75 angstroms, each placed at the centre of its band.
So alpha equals 0.44 mag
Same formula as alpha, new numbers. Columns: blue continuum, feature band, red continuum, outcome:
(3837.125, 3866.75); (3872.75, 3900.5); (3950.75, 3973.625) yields -0.197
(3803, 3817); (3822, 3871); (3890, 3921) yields 0.449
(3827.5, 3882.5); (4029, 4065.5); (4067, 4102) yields 0.009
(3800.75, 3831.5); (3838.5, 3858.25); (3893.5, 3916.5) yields 0.166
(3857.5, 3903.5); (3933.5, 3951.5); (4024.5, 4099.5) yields 0.447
